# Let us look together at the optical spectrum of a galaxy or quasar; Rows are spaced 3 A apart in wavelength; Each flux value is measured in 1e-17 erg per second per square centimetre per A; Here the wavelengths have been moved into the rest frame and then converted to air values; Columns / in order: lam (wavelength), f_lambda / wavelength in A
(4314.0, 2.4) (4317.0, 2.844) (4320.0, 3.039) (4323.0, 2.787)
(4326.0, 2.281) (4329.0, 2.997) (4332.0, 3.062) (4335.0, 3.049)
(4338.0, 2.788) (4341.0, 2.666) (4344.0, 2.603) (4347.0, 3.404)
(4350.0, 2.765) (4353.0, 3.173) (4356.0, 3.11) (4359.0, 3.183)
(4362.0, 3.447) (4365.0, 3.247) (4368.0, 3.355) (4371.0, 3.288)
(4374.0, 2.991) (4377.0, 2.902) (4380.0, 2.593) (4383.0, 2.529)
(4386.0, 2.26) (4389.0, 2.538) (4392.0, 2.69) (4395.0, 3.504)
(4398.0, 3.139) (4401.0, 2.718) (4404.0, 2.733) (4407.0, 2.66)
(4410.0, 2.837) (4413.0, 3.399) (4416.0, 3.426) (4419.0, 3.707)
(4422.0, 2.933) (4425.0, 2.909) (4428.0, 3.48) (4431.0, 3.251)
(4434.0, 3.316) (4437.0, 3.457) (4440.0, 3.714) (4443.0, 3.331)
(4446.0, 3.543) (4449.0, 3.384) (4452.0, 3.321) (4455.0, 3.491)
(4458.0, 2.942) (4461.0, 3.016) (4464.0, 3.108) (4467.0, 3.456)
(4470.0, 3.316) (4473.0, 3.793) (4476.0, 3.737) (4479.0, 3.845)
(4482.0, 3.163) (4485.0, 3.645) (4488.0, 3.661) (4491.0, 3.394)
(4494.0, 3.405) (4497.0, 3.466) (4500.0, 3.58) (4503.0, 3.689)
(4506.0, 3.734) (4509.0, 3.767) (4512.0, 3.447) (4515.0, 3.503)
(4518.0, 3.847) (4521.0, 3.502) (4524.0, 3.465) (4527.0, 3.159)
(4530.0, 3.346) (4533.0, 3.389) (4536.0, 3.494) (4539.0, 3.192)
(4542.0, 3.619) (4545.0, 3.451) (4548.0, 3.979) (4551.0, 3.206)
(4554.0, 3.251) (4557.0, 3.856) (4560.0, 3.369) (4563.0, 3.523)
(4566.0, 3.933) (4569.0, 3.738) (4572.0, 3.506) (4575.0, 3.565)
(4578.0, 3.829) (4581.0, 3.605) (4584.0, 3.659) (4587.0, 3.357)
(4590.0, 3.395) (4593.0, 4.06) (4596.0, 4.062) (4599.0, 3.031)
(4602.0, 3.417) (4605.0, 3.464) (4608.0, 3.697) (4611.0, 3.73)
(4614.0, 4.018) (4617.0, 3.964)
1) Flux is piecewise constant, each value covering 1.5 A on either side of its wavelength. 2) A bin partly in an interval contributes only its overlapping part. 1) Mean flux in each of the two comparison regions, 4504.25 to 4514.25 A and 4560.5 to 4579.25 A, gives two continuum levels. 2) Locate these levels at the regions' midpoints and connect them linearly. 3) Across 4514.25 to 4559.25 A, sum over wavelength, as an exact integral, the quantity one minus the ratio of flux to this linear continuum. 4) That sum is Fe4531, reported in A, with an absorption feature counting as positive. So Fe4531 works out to 2.08 A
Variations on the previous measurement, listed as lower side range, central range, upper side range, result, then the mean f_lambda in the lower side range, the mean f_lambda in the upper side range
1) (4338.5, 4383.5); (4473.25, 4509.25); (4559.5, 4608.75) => -2.5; 3.02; 3.6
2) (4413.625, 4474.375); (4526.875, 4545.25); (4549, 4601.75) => 0.6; 3.34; 3.58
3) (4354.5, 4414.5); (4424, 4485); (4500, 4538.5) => -2.6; 2.96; 3.52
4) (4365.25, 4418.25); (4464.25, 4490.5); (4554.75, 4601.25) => -2.4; 2.93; 3.62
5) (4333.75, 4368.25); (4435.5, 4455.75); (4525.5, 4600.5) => -1.2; 3.06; 3.54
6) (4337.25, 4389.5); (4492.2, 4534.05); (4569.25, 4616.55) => -1.6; 2.95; 3.64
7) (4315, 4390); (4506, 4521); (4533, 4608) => -1.1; 2.92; 3.56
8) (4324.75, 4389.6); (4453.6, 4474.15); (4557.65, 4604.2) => -0.3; 2.93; 3.61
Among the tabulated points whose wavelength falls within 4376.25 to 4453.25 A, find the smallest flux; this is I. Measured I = 2.26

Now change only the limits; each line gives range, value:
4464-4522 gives 3.108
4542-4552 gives 3.206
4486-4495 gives 3.394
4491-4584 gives 3.159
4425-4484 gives 2.909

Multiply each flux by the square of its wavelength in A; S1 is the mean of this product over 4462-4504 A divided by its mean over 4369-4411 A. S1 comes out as 1.30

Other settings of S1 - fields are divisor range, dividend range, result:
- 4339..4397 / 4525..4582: 1.29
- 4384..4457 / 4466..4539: 1.16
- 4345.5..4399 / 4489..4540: 1.24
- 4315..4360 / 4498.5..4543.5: 1.31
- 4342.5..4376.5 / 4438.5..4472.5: 1.11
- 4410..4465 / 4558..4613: 1.17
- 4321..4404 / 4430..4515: 1.25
